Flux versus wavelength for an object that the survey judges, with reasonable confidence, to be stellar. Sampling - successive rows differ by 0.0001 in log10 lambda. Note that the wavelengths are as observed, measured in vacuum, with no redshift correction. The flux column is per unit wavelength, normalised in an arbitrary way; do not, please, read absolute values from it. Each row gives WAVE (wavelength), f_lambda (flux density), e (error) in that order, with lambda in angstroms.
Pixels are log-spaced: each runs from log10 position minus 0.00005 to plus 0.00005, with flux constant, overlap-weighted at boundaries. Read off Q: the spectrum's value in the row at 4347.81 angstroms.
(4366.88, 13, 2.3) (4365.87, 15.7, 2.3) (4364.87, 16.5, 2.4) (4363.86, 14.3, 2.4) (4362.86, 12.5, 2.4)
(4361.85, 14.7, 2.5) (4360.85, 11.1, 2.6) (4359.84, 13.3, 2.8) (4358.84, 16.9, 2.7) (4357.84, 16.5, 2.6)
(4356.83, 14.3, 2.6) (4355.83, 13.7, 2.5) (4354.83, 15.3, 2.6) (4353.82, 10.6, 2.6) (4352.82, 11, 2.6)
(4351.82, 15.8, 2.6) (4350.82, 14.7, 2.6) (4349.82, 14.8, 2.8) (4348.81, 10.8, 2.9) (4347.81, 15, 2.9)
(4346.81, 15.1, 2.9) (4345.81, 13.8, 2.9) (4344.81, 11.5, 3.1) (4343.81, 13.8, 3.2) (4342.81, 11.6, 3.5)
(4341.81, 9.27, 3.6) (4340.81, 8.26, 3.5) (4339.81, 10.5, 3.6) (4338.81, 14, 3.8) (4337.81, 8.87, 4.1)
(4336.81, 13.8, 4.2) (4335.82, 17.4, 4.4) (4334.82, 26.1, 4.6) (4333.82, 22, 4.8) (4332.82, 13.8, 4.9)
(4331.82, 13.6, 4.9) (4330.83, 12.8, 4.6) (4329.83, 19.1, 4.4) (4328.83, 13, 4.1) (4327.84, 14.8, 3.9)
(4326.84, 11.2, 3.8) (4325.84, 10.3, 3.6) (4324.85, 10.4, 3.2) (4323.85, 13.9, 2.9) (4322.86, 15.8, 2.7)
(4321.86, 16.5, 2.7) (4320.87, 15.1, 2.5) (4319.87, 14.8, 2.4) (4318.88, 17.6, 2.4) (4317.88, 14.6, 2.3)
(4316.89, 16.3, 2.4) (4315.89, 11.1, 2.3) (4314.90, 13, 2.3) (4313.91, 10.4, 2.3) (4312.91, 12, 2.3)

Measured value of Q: 15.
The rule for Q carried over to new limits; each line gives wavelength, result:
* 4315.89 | 11.1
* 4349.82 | 14.8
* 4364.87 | 16.5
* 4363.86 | 14.3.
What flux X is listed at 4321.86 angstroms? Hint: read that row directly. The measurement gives 16.5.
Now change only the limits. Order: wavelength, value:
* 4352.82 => 11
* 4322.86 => 15.8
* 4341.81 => 9.27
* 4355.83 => 13.7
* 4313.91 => 10.4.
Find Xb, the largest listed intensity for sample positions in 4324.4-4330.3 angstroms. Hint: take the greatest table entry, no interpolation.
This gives 19.1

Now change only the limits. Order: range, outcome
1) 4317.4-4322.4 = 17.6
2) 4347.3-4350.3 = 15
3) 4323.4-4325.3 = 13.9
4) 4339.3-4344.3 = 13.8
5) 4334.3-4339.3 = 26.1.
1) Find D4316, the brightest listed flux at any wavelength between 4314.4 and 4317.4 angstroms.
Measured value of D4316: 16.3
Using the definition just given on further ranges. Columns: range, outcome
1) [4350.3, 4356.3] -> 15.8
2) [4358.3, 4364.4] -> 16.9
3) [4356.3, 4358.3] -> 16.5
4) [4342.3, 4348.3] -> 15.1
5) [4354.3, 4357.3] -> 15.3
